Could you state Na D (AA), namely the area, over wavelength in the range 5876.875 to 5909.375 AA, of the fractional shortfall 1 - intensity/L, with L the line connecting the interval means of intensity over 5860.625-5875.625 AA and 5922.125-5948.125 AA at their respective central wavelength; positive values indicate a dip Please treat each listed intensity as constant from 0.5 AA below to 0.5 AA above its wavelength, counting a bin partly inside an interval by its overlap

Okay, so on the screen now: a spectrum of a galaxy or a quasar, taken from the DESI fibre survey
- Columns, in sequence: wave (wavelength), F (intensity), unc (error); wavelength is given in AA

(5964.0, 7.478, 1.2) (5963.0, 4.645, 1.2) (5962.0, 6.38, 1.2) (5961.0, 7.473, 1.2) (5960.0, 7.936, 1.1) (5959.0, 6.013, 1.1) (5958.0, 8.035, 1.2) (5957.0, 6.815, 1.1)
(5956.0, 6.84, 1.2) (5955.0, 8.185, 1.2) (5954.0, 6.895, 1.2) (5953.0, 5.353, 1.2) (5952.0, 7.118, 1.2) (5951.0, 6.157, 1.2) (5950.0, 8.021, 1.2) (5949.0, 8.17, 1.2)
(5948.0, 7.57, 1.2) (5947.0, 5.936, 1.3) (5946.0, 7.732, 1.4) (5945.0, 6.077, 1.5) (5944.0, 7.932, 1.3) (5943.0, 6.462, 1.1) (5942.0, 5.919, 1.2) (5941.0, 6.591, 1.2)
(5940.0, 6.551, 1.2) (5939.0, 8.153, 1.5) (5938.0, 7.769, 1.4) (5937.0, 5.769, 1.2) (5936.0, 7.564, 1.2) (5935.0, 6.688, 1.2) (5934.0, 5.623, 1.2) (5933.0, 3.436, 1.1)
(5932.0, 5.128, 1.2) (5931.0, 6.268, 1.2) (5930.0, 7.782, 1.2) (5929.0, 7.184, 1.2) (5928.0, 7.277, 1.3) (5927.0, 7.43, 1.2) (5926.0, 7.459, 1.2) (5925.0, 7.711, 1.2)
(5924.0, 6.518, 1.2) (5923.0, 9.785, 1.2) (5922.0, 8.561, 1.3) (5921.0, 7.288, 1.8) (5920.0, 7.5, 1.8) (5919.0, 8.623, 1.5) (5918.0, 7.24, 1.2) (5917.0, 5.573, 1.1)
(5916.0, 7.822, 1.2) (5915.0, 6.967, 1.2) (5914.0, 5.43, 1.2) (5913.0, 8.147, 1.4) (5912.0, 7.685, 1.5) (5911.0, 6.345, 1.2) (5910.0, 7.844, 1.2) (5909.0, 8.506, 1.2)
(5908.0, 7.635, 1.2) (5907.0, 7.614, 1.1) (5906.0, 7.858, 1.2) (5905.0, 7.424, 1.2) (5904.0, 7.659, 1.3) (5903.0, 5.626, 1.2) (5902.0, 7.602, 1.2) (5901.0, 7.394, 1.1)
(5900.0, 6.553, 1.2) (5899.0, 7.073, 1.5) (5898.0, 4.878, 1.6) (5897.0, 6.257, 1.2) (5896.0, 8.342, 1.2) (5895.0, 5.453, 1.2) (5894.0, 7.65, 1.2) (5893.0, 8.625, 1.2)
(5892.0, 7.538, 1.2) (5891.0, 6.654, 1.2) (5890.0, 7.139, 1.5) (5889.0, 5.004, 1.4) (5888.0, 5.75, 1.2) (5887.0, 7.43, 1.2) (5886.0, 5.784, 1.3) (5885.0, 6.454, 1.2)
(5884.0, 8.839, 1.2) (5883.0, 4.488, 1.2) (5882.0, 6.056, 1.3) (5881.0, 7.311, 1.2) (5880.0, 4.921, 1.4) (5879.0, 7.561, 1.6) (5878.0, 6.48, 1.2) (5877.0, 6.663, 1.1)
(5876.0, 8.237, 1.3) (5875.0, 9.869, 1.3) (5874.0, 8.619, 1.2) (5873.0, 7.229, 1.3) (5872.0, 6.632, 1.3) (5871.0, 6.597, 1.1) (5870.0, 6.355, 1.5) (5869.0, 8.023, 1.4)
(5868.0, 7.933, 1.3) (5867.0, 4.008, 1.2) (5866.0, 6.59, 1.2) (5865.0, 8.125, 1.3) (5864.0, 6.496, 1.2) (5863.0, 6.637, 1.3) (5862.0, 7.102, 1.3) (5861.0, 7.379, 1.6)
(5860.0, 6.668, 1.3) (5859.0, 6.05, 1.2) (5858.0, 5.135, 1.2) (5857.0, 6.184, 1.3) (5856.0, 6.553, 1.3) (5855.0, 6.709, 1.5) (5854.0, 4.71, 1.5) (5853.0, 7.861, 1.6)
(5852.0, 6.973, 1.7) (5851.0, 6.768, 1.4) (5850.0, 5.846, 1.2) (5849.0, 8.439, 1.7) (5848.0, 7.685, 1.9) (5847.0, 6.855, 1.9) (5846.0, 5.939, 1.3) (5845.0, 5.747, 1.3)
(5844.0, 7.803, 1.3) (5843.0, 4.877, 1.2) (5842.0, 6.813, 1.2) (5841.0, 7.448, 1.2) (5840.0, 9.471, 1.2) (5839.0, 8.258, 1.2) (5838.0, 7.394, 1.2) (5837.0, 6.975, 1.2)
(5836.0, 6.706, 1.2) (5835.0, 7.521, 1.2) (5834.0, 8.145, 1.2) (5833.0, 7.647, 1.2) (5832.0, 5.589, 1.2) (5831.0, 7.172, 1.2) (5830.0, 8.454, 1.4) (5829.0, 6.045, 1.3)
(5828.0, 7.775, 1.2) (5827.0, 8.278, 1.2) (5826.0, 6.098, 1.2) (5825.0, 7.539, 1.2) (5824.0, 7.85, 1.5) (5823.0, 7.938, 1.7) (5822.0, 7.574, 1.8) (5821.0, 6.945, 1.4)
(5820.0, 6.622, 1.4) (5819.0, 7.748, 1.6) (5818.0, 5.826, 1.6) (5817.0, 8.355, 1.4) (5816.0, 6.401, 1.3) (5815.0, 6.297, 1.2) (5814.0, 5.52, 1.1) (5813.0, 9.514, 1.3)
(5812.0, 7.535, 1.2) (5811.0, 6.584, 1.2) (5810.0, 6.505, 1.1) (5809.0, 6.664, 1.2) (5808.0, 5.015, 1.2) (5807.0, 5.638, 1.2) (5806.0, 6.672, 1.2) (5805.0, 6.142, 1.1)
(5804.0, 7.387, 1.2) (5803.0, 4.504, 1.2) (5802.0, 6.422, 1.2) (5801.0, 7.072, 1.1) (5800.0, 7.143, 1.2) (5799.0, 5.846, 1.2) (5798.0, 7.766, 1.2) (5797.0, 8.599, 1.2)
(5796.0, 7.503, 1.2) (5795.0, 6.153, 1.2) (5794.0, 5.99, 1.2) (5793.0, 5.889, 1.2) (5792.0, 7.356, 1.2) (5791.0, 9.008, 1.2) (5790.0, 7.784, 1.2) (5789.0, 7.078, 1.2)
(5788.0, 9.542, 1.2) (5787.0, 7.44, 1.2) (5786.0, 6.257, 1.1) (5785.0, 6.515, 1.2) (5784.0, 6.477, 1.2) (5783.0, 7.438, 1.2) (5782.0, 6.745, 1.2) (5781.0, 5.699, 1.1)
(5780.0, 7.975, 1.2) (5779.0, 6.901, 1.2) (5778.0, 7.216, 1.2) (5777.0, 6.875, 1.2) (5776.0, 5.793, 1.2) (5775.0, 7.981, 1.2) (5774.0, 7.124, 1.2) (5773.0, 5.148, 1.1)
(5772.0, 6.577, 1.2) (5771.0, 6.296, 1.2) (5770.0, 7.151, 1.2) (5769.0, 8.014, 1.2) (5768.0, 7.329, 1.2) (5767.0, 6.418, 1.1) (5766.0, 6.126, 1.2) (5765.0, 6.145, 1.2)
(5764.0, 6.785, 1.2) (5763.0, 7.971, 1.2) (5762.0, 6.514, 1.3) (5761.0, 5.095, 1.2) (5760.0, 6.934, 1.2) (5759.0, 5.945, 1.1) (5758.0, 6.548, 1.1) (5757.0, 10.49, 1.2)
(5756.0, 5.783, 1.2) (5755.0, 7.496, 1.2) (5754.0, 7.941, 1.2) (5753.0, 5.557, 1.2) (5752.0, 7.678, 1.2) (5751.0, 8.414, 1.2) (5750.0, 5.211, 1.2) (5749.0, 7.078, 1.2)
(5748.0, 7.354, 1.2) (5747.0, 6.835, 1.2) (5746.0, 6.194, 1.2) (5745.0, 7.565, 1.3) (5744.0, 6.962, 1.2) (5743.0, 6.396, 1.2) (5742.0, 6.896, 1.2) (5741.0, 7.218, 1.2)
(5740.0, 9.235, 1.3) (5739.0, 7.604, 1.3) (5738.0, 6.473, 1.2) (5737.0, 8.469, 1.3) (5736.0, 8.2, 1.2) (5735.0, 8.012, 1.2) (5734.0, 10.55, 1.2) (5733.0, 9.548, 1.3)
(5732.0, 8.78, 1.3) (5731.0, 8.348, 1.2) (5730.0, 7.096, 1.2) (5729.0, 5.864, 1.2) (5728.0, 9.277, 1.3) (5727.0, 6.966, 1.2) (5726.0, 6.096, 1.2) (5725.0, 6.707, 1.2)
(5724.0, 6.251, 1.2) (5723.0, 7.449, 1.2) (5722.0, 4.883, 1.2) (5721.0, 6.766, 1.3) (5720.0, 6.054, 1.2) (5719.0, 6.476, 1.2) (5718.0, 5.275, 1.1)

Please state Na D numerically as 1.0 AA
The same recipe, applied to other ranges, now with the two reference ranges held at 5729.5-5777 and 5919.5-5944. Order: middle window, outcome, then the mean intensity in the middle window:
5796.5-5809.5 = 1.12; 6.53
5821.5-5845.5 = -0.67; 7.3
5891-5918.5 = -0.53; 7.13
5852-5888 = 1.35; 6.78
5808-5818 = 0.35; 6.88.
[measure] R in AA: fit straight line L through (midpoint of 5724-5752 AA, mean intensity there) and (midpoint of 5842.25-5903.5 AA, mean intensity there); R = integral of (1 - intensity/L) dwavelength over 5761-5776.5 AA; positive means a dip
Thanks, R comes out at 1.3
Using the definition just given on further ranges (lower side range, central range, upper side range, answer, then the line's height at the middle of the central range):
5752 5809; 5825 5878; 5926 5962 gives -1.3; 6.85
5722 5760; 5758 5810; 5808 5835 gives 3.4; 7.25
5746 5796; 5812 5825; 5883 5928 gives -0.4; 7.02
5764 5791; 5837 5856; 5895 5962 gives 0.1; 7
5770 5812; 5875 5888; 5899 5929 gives 0.9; 7.25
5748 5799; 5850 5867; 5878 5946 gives 1.1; 6.96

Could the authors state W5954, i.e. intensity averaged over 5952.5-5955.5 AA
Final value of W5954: 6.81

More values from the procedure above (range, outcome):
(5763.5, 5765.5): 6.46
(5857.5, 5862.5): 6.47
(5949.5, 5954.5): 6.71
